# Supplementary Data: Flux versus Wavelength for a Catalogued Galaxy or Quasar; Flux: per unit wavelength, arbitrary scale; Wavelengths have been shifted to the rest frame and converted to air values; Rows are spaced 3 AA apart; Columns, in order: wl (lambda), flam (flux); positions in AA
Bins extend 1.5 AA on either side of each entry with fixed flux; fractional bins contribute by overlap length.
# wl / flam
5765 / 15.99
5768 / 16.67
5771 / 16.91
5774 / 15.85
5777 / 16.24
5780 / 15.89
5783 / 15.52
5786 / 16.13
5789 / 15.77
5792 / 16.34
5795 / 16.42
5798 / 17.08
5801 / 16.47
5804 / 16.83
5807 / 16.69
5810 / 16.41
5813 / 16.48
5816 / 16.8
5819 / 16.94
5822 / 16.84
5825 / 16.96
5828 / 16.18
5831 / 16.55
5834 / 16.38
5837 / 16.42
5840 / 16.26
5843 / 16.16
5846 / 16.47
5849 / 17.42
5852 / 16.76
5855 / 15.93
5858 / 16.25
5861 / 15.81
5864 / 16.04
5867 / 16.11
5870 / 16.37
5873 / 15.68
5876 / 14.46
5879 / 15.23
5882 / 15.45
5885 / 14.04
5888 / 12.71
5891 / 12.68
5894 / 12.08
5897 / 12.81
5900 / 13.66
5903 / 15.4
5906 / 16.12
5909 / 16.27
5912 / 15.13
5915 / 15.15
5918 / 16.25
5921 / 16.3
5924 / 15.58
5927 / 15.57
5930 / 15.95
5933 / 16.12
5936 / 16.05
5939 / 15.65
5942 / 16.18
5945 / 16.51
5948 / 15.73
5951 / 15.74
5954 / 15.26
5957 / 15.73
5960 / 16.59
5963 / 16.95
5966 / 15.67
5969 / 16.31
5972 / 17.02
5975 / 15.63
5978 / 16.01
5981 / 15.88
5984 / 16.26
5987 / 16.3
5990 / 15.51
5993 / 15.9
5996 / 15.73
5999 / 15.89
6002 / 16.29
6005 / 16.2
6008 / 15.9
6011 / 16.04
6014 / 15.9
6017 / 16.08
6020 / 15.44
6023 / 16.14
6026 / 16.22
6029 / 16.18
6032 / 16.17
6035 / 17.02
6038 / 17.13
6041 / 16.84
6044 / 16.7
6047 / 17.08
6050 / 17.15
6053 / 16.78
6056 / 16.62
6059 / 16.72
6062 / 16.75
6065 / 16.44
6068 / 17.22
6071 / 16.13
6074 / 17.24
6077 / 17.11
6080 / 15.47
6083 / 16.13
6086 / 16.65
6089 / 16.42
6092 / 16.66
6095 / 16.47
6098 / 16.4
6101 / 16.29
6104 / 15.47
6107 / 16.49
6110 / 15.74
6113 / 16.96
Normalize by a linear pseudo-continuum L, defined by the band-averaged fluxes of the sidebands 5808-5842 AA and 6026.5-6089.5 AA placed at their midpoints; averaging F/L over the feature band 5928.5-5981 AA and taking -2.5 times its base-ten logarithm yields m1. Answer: 0.04 mag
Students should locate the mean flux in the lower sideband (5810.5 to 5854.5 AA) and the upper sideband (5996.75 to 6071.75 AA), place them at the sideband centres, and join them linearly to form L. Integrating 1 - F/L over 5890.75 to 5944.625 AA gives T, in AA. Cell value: 4.2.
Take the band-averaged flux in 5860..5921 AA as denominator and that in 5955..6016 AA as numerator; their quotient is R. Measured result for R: 1.08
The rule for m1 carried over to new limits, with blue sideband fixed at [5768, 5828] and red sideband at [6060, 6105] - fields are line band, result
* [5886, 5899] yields 0.284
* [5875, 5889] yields 0.142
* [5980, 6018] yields 0.032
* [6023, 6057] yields -0.015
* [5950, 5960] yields 0.050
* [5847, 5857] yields -0.014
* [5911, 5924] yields 0.050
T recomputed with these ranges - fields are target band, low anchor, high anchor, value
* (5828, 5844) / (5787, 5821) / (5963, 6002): 0.1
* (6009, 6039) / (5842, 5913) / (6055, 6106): -0.2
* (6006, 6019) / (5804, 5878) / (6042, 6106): 0.4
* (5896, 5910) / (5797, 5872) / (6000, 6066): 1.4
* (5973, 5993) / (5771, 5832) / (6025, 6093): 0.8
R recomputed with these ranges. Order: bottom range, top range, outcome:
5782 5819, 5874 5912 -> 0.87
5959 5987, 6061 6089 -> 1.02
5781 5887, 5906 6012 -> 0.99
